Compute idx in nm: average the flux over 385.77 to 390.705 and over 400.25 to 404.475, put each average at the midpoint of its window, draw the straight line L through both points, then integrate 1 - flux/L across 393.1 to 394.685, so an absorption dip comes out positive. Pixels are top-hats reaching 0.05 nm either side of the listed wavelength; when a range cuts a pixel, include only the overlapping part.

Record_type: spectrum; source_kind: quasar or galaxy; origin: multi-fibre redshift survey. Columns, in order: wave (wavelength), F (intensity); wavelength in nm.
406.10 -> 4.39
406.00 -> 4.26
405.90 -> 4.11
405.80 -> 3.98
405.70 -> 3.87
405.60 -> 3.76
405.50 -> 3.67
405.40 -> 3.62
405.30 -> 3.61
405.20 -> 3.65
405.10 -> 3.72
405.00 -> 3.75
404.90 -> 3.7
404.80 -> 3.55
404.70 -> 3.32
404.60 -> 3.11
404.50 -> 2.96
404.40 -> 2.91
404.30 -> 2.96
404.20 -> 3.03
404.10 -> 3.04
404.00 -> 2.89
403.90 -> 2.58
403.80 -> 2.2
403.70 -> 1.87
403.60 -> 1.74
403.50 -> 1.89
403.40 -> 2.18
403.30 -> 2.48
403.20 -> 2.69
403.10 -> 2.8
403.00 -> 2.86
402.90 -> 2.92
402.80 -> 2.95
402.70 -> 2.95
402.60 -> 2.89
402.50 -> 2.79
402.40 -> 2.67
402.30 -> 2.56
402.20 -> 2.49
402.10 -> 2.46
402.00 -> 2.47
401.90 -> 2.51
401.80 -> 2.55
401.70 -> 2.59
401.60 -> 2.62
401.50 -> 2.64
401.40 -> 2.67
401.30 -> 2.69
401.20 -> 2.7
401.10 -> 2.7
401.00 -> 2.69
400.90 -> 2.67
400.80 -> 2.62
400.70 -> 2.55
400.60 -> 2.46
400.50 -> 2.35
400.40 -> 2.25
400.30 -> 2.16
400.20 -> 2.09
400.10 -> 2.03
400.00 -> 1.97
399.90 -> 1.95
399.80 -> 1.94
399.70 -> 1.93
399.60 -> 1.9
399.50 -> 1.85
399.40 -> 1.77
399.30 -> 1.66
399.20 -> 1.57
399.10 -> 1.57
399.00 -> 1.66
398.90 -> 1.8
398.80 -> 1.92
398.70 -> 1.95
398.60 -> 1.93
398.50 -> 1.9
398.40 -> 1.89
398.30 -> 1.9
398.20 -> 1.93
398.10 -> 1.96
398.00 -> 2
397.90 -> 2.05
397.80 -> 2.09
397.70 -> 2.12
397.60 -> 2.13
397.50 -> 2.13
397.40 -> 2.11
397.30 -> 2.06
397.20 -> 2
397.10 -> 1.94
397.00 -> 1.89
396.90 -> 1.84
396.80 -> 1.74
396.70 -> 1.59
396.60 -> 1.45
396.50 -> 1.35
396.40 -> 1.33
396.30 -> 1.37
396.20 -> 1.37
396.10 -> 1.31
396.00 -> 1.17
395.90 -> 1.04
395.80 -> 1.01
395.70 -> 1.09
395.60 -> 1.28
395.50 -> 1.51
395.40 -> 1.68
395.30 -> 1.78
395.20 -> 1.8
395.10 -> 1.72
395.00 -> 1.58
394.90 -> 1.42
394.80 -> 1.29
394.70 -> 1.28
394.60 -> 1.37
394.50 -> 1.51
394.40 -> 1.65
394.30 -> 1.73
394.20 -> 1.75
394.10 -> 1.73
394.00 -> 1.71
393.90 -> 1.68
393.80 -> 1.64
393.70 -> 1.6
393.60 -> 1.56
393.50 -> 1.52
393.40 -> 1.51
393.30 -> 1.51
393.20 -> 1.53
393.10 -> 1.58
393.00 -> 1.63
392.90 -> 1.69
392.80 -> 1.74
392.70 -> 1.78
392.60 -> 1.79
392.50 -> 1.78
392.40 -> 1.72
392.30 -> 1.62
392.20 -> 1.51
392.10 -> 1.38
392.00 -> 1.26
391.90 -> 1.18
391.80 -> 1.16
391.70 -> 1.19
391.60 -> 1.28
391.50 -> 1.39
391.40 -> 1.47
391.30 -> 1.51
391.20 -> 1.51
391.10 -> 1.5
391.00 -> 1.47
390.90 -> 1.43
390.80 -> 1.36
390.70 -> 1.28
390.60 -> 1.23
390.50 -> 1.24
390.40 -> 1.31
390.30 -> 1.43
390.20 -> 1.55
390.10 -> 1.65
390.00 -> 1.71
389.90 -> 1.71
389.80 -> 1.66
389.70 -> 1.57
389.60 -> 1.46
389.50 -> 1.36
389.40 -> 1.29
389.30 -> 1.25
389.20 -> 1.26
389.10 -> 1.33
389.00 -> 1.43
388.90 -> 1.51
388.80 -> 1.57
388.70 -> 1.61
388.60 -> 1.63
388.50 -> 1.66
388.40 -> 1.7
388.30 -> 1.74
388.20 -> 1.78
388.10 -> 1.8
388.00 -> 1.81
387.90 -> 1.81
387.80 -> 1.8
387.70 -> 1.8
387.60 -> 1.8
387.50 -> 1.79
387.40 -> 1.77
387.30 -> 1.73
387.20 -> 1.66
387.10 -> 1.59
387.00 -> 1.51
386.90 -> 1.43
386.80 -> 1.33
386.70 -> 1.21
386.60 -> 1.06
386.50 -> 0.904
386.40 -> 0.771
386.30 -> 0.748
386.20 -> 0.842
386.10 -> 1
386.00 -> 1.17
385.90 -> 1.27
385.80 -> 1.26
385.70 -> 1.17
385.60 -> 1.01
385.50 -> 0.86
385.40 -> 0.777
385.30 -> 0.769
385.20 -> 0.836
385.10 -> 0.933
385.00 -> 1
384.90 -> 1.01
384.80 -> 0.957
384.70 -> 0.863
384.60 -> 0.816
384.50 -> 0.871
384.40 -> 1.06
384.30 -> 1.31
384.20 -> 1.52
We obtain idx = 0.264 nm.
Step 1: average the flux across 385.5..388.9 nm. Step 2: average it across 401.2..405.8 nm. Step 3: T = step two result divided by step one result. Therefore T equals 2.01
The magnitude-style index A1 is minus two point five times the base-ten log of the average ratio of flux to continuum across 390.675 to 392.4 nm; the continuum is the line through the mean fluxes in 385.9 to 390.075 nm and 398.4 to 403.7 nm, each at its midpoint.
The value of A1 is 0.22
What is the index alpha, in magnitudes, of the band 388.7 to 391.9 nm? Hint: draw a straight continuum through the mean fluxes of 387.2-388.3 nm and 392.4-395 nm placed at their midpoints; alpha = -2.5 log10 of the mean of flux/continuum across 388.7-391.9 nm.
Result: 0.20 mag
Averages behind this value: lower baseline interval 1.78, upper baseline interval 1.6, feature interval 1.42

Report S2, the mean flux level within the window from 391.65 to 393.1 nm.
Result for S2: 1.53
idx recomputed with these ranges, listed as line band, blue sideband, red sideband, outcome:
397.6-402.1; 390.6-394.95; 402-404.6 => 0.217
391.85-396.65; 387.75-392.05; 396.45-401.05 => 0.593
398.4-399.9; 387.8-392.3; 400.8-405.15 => 0.352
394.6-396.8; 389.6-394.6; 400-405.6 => 0.600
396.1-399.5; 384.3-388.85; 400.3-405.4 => 0.733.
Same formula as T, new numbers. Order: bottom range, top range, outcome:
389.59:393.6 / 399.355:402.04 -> 1.57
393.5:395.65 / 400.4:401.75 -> 1.64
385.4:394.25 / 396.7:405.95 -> 1.70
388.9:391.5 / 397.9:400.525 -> 1.33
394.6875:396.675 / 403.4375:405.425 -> 2.14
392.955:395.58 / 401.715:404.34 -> 1.64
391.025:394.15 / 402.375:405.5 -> 1.90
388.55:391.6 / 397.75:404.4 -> 1.60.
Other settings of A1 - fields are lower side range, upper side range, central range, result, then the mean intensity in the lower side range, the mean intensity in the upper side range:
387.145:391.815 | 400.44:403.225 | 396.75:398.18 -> 0.13 mag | 1.53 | 2.66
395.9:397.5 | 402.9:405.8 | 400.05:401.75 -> -0.04 mag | 1.63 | 3.03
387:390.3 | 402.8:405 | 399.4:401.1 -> 0.13 mag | 1.61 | 2.77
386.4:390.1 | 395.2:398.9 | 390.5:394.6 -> 0.08 mag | 1.55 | 1.72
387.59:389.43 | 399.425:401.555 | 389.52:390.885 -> 0.16 mag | 1.61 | 2.32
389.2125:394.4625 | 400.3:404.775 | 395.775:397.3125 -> 0.30 mag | 1.51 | 2.63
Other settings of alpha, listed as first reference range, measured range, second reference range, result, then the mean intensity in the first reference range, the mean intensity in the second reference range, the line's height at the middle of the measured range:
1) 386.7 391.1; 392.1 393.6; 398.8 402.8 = 0.113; 1.55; 2.32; 1.81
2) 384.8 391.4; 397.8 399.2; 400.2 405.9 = 0.264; 1.38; 2.84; 2.4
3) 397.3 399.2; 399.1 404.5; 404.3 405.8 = 0.132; 1.94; 3.51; 2.76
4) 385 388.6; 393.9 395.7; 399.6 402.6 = 0.241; 1.34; 2.44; 1.96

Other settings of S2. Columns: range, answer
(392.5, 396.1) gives 1.54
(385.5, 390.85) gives 1.43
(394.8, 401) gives 1.82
